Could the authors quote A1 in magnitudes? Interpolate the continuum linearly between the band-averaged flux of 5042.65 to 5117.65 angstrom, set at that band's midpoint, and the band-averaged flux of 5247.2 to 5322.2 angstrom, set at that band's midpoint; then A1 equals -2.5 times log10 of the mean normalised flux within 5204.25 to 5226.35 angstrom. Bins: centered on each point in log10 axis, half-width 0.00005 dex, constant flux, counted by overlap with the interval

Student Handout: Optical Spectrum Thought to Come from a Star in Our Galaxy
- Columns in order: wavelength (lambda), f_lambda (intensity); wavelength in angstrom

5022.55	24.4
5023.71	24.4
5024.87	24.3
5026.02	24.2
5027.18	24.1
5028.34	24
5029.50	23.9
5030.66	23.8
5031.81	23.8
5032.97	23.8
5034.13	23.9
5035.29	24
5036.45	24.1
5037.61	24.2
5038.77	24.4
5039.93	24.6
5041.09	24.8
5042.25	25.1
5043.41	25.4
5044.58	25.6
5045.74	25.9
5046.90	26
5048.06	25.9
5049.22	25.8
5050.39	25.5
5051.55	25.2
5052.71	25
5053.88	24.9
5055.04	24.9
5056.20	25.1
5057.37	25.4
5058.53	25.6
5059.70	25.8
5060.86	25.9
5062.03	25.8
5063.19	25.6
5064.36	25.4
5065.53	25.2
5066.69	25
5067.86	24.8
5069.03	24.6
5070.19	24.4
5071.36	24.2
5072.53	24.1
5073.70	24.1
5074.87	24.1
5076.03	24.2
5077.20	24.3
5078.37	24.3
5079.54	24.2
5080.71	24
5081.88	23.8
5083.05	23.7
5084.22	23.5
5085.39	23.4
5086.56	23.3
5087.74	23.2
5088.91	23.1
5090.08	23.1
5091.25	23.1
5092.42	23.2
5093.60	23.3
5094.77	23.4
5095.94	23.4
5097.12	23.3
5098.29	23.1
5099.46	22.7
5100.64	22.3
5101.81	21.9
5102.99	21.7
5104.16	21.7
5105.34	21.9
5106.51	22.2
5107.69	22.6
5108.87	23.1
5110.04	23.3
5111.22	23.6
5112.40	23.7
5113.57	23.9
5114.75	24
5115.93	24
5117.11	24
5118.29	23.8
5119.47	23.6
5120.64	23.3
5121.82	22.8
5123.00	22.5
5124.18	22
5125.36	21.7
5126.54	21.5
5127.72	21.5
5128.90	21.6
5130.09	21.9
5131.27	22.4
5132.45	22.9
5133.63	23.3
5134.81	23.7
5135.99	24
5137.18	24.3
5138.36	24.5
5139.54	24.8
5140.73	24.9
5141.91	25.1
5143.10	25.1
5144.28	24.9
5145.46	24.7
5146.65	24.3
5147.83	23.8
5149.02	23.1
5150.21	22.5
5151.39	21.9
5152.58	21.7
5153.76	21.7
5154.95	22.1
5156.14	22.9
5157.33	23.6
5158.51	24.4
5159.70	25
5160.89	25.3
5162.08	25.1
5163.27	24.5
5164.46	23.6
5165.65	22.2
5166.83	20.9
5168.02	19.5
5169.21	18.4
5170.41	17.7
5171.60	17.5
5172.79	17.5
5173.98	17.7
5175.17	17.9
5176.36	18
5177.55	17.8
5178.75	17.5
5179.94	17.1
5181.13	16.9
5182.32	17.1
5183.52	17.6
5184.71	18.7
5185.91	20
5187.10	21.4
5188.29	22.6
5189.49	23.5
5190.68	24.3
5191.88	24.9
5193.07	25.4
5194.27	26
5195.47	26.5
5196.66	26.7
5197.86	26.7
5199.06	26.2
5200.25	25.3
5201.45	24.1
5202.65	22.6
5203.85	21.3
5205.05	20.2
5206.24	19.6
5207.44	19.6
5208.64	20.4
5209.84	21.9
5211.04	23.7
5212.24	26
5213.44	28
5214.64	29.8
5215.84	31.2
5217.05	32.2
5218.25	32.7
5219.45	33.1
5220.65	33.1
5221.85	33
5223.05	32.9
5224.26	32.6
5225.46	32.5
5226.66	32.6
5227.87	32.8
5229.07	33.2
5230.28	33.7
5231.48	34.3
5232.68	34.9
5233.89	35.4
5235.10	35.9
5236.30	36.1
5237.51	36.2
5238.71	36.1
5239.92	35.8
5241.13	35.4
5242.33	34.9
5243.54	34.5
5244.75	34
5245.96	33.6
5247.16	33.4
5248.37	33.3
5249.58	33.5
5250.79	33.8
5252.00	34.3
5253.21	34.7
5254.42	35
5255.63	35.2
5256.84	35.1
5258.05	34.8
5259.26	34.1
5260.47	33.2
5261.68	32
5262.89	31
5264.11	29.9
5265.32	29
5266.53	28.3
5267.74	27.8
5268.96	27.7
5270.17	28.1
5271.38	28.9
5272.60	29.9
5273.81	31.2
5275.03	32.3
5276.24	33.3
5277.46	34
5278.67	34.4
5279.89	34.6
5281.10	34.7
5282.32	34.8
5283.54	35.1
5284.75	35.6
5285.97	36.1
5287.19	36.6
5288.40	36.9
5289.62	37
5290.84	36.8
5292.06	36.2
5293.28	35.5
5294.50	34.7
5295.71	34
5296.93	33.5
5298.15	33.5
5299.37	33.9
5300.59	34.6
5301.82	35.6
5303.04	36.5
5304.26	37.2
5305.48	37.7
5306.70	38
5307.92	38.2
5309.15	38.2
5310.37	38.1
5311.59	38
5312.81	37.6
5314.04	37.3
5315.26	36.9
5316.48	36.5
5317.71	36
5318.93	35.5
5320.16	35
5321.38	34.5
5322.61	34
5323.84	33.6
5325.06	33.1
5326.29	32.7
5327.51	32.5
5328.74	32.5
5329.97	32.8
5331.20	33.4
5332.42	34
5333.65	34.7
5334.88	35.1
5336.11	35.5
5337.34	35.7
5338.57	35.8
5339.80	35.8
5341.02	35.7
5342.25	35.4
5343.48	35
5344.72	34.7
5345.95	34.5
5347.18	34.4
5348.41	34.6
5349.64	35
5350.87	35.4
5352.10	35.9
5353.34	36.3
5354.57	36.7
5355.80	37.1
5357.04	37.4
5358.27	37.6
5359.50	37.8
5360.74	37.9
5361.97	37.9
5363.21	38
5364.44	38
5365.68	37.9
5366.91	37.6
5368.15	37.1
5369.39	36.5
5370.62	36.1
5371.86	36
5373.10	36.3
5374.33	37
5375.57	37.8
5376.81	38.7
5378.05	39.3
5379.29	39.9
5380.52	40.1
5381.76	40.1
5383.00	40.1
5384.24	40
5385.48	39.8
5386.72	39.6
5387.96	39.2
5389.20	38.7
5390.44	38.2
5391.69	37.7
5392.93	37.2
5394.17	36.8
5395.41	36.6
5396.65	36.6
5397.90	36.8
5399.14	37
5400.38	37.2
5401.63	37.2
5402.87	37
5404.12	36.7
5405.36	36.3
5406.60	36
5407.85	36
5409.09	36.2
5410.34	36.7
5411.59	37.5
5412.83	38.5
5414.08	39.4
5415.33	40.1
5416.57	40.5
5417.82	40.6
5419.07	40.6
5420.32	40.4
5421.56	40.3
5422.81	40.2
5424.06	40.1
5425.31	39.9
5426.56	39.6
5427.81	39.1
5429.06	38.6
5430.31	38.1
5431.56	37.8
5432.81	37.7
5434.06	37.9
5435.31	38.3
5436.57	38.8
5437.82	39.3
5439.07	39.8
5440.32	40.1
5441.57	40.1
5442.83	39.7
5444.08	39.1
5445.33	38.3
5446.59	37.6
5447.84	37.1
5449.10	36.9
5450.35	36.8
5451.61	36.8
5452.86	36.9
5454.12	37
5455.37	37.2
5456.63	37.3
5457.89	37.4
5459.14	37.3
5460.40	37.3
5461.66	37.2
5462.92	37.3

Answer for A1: 0.11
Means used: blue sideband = 24.1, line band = 27.9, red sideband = 34.4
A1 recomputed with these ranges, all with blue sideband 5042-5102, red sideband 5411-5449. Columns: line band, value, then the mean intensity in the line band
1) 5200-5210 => 0.36 mag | 21.5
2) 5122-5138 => 0.18 mag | 22.6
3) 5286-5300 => -0.06 mag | 35.4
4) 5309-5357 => 0.00 mag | 35.3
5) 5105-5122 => 0.12 mag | 23.4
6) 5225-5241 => -0.12 mag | 34.6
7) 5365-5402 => -0.02 mag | 38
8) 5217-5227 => -0.08 mag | 32.8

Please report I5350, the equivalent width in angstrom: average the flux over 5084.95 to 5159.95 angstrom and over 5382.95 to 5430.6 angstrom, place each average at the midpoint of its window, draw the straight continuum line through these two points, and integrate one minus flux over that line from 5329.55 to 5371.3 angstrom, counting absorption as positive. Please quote -0.7 angstrom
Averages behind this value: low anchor 23.2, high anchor 38.4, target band 36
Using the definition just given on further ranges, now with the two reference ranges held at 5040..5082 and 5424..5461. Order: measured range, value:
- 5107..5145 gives 5.4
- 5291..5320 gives -2.4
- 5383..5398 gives -0.7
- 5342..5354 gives -0.1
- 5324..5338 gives 0.2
